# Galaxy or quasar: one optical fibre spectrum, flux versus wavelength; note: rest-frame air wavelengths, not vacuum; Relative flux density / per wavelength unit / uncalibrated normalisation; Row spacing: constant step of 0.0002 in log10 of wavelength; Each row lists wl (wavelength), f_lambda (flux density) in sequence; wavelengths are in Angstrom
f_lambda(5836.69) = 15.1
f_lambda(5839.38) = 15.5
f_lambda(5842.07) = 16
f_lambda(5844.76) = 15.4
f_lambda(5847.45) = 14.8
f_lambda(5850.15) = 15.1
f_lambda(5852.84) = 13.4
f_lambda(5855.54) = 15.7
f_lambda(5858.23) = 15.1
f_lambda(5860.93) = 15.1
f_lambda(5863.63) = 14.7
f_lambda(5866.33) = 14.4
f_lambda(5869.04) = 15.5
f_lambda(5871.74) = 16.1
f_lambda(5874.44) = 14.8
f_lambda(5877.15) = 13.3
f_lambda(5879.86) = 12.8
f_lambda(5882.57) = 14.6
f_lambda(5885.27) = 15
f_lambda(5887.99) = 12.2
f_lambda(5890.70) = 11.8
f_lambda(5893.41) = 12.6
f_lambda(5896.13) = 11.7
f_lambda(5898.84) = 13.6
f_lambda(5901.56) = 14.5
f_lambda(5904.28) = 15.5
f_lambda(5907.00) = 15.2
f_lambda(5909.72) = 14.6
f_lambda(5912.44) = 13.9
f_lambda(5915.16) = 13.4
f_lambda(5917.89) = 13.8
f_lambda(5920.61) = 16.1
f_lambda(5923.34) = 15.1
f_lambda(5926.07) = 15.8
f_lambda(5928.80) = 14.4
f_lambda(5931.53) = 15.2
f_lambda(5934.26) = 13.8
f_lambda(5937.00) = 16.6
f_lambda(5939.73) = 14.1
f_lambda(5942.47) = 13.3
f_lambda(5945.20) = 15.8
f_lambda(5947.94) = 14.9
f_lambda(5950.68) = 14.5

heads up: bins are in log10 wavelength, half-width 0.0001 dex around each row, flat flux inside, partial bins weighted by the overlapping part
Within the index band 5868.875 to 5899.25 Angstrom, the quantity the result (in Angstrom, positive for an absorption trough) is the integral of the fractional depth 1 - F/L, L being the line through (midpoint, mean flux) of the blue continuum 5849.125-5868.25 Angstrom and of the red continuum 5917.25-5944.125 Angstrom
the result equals 2.5 Angstrom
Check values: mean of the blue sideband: 14.8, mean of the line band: 13.6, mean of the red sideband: 14.9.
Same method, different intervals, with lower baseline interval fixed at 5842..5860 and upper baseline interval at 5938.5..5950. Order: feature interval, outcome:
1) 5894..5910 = 0.72 Angstrom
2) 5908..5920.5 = 0.43 Angstrom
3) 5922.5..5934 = -0.30 Angstrom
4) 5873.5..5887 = 0.75 Angstrom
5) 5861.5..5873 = -0.18 Angstrom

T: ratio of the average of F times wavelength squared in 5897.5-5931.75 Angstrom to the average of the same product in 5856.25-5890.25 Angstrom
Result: 1.0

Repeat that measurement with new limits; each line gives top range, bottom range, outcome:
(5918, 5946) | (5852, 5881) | 1.04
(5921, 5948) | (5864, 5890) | 1.07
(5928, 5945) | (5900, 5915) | 1.01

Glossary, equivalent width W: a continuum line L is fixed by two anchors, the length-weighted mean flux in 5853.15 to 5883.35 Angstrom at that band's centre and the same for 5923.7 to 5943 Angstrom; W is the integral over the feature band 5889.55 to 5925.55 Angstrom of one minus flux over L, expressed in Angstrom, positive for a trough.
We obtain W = 1.8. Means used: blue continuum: 14.7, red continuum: 14.8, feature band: 14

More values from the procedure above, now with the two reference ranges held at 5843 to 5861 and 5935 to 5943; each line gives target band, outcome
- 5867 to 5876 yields -0.3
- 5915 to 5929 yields -0.1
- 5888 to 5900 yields 2.0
